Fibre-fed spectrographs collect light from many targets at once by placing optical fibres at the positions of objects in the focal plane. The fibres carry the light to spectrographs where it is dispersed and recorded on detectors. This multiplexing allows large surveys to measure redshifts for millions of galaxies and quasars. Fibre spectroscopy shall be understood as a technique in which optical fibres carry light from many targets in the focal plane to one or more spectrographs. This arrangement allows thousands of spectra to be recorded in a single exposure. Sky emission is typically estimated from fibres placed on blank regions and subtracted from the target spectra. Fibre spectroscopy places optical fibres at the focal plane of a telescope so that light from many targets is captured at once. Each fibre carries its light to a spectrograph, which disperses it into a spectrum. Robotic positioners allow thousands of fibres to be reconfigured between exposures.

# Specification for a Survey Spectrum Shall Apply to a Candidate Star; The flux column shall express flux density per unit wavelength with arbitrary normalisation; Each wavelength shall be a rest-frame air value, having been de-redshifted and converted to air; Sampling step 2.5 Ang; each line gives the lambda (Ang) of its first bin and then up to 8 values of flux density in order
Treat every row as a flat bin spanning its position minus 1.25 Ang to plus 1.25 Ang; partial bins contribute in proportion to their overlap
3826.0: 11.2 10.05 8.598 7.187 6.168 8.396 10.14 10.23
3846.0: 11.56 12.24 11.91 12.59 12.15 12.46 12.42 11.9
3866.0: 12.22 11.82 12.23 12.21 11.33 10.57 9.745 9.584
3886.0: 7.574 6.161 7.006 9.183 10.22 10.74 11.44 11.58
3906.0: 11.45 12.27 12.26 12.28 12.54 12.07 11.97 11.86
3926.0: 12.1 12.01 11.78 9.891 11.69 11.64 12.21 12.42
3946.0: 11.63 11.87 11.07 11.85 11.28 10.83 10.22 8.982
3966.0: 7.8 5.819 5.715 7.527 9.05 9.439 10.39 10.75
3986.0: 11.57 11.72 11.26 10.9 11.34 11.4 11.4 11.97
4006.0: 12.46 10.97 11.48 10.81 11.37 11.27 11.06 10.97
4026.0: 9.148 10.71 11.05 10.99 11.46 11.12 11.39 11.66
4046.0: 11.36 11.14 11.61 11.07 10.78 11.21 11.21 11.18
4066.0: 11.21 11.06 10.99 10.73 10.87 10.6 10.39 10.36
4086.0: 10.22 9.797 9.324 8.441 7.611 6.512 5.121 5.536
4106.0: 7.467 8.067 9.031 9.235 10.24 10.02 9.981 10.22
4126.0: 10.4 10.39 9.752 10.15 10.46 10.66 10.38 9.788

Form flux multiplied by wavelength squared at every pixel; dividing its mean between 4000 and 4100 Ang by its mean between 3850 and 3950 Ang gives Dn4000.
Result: 1.0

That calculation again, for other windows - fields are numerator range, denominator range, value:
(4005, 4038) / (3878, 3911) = 1.19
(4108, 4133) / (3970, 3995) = 1.06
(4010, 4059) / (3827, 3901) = 1.17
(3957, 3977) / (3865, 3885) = 0.78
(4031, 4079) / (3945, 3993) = 1.17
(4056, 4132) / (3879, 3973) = 0.99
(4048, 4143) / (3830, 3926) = 1.02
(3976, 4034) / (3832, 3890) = 1.13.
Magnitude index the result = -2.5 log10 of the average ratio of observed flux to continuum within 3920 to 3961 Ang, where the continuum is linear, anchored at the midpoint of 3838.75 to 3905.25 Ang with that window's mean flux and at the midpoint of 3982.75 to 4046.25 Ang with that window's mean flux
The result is -0.06 mag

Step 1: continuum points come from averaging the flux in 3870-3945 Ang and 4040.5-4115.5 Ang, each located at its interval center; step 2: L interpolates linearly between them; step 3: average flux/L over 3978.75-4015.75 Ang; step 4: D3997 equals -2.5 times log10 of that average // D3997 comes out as -0.09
